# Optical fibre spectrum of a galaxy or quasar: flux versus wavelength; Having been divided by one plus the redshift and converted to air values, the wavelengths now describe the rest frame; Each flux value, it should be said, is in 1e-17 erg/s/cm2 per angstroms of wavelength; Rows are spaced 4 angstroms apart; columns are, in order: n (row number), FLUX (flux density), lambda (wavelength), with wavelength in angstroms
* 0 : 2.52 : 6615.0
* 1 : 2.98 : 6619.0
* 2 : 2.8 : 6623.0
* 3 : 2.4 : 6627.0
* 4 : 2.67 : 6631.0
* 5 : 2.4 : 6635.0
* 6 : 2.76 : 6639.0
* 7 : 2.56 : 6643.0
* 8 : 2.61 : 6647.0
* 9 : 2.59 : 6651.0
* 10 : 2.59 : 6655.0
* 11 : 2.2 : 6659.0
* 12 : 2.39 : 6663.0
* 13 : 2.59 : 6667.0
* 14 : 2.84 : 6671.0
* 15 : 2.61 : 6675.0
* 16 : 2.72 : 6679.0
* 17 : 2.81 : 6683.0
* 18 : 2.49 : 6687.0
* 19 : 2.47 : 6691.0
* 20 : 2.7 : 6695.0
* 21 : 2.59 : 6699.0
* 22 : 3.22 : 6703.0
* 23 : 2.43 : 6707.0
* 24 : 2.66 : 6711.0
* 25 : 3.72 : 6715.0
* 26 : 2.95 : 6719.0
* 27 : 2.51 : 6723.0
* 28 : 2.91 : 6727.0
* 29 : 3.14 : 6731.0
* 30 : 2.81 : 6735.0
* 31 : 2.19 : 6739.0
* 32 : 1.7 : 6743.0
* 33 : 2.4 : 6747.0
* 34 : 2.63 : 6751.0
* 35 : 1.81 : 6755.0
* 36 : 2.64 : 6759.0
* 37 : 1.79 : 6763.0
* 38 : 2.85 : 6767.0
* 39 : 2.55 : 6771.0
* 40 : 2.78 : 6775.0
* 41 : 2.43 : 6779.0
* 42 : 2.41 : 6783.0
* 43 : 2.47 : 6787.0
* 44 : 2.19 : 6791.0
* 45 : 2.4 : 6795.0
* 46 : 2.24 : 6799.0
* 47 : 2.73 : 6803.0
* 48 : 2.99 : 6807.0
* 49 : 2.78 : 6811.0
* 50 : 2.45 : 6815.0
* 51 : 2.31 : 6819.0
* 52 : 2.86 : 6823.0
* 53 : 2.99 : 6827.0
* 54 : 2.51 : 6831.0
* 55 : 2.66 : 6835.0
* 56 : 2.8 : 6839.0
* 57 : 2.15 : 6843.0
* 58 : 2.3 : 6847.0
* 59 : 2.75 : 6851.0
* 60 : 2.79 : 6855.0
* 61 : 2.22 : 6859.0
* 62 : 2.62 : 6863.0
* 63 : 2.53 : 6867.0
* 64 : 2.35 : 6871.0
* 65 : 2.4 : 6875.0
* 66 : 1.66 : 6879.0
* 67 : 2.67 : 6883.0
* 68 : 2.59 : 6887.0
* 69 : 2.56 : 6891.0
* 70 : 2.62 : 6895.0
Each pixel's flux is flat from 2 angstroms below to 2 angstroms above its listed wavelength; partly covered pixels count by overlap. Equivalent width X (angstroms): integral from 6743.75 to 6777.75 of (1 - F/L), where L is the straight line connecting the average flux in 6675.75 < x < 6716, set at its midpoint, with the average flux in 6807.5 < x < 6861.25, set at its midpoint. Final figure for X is 3.5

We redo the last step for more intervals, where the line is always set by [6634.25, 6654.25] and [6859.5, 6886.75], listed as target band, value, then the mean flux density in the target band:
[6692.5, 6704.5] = -1.23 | 2.81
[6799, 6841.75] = -4.38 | 2.68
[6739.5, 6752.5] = 1.44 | 2.22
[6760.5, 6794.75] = 0.46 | 2.44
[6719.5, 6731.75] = -1.55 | 2.84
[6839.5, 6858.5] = -0.79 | 2.5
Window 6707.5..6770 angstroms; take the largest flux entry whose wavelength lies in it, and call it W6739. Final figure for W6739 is 3.72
